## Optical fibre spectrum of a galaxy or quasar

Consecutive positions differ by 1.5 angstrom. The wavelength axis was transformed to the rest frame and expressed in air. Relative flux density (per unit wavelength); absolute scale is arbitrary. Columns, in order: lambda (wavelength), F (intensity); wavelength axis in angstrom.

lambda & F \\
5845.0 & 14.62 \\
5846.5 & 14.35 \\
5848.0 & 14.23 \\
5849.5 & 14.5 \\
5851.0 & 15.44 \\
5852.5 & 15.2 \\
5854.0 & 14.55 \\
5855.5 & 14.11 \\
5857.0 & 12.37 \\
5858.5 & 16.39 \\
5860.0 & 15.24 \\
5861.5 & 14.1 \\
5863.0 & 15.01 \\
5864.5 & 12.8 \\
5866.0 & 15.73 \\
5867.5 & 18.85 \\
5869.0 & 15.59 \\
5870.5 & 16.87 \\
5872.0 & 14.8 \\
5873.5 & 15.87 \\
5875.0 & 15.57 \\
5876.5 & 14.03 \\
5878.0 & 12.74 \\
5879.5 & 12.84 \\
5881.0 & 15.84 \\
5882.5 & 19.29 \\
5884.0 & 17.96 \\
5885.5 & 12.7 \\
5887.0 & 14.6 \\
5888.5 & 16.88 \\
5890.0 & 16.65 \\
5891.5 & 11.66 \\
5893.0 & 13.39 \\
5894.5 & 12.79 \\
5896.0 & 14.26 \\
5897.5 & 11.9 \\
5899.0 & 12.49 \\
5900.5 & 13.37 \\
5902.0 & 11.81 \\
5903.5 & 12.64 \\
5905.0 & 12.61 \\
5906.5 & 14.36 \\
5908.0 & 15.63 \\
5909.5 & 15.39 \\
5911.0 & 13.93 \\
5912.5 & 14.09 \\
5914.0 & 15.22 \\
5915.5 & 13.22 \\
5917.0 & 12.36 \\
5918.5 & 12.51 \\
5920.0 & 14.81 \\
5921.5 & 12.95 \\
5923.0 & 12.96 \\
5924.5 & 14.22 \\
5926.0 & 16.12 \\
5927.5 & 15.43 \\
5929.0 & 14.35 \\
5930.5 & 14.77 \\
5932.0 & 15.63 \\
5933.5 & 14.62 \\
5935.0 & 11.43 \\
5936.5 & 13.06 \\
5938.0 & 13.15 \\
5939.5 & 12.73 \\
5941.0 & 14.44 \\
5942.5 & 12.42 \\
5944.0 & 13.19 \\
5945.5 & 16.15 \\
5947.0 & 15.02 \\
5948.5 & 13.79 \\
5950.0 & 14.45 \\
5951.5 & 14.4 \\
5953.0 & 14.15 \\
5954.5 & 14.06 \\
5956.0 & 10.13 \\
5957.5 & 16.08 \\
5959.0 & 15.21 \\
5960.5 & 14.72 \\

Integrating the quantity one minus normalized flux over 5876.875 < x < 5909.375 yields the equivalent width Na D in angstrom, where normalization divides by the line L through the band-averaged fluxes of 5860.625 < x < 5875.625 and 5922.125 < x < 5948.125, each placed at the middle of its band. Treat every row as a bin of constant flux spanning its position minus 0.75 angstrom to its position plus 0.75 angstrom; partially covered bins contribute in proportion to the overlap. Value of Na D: 1.8 angstrom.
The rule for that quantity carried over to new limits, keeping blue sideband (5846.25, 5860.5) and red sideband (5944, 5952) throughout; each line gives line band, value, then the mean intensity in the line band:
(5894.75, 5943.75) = 3.1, 13.7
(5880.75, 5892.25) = -0.8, 15.7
